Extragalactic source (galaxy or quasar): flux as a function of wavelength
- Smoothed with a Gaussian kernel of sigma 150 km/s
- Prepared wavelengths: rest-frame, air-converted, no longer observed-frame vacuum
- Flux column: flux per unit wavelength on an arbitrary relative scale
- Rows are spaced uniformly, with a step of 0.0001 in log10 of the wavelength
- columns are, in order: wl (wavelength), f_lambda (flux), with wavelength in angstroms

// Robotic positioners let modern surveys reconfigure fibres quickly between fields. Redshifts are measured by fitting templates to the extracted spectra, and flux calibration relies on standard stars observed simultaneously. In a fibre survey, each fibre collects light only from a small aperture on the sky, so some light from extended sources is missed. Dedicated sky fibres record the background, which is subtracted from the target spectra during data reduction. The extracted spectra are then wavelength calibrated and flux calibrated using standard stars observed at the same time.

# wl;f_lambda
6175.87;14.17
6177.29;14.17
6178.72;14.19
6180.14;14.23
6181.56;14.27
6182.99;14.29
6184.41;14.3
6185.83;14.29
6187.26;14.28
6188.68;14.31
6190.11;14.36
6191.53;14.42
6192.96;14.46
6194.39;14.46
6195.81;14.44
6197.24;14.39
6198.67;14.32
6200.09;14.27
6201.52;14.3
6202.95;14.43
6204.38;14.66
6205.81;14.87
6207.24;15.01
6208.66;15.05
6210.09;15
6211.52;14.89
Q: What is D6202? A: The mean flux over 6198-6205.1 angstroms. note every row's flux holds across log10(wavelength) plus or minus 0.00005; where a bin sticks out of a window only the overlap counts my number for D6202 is 14.4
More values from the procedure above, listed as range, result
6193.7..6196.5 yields 14.5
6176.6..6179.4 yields 14.1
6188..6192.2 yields 14.4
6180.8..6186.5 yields 14.3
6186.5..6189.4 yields 14.3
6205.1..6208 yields 15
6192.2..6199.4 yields 14.4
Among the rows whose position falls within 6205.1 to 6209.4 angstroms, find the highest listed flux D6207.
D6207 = 15.05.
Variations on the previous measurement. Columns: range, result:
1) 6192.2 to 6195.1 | 14.46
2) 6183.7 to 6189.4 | 14.31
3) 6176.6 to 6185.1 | 14.3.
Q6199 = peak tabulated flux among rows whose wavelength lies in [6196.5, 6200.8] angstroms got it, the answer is 14.39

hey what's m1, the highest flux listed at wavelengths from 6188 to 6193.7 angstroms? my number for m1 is 14.46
